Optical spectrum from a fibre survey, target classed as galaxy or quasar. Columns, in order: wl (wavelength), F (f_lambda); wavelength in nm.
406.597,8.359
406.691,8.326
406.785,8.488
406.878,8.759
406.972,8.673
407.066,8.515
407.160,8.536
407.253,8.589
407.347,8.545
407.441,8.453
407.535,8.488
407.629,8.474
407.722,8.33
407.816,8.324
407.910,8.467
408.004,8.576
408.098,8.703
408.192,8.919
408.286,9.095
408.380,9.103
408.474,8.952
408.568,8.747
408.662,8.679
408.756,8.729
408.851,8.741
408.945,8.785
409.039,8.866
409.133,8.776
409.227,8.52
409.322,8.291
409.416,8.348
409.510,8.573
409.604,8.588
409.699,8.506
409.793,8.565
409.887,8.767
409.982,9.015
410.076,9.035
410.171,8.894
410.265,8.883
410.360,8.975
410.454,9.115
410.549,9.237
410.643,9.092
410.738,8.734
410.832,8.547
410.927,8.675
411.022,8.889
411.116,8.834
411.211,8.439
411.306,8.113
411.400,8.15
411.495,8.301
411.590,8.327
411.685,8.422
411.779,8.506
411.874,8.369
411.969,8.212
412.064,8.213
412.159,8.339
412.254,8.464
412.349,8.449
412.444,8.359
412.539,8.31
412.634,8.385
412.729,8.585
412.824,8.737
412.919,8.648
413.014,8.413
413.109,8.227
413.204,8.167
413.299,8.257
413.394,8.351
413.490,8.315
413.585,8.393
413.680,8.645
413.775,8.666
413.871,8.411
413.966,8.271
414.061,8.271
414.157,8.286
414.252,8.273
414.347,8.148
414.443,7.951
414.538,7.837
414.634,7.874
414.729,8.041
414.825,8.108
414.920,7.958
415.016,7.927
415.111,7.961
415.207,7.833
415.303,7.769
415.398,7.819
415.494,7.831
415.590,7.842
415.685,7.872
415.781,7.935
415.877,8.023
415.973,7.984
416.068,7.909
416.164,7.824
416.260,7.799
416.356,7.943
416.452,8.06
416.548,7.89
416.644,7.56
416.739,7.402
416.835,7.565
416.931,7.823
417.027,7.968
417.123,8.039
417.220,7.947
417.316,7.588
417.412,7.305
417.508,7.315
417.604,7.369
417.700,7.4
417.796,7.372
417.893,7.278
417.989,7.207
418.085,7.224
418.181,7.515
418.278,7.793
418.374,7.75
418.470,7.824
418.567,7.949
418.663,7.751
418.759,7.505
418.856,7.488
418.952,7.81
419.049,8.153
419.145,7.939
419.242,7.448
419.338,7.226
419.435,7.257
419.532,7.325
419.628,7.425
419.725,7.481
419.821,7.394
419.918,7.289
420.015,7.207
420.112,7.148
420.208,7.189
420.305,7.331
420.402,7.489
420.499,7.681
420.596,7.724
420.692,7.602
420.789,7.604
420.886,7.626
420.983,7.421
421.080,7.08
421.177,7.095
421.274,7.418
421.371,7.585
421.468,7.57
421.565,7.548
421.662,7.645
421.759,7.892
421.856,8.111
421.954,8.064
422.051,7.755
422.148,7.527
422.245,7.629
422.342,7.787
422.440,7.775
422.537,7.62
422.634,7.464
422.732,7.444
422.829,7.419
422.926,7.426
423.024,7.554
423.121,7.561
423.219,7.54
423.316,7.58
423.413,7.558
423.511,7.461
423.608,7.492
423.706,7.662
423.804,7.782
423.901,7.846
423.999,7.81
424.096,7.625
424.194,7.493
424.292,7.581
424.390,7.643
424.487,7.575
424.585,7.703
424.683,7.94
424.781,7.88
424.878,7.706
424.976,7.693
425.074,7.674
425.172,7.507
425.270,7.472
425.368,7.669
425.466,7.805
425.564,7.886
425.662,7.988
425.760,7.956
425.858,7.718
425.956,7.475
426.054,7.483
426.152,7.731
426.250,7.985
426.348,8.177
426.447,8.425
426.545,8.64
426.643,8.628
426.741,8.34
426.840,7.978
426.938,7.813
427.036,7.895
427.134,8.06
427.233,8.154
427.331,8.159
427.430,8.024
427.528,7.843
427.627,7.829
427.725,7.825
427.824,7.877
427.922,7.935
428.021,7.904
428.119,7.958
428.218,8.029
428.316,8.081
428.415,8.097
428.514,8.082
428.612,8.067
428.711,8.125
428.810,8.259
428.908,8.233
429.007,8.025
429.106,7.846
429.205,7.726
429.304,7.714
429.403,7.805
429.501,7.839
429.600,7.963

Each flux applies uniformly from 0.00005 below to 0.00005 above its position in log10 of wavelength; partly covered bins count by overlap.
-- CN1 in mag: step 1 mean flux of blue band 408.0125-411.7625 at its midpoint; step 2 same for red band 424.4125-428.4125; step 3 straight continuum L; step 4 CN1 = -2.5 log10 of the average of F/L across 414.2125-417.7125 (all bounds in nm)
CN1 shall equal 0.08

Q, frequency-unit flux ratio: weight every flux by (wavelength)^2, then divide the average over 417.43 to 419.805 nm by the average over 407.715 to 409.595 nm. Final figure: 0.91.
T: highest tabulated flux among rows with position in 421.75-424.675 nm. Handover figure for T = 8.111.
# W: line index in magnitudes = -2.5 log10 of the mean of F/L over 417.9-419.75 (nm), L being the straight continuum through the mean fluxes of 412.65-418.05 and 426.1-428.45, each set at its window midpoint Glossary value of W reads 0.06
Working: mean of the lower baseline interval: 7.97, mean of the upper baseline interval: 8.06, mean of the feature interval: 7.58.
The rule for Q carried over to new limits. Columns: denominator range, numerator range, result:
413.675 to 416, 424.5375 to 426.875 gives 1.03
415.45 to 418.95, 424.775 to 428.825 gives 1.08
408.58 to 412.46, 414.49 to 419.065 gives 0.93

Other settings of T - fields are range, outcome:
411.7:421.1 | 8.737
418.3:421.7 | 8.153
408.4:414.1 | 9.237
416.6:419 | 8.039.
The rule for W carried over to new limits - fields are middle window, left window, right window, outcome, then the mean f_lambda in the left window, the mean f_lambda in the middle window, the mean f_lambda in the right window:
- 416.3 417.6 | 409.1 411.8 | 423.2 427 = 0.08 mag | 8.66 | 7.71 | 7.8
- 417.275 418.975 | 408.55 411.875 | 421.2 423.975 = 0.07 mag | 8.67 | 7.52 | 7.63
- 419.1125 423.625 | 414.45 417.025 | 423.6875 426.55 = 0.04 mag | 7.87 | 7.52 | 7.77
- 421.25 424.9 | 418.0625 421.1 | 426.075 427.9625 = 0.02 mag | 7.53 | 7.65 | 8.06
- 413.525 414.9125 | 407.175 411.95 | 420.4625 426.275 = 0.01 mag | 8.66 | 8.22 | 7.64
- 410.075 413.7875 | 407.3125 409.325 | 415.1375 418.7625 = -0.03 mag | 8.67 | 8.53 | 7.71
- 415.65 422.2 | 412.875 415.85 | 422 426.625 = 0.05 mag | 8.14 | 7.61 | 7.71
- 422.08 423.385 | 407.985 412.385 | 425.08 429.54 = 0.08 mag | 8.66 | 7.57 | 7.96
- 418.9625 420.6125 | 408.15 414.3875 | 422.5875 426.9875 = 0.08 mag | 8.57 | 7.45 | 7.75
